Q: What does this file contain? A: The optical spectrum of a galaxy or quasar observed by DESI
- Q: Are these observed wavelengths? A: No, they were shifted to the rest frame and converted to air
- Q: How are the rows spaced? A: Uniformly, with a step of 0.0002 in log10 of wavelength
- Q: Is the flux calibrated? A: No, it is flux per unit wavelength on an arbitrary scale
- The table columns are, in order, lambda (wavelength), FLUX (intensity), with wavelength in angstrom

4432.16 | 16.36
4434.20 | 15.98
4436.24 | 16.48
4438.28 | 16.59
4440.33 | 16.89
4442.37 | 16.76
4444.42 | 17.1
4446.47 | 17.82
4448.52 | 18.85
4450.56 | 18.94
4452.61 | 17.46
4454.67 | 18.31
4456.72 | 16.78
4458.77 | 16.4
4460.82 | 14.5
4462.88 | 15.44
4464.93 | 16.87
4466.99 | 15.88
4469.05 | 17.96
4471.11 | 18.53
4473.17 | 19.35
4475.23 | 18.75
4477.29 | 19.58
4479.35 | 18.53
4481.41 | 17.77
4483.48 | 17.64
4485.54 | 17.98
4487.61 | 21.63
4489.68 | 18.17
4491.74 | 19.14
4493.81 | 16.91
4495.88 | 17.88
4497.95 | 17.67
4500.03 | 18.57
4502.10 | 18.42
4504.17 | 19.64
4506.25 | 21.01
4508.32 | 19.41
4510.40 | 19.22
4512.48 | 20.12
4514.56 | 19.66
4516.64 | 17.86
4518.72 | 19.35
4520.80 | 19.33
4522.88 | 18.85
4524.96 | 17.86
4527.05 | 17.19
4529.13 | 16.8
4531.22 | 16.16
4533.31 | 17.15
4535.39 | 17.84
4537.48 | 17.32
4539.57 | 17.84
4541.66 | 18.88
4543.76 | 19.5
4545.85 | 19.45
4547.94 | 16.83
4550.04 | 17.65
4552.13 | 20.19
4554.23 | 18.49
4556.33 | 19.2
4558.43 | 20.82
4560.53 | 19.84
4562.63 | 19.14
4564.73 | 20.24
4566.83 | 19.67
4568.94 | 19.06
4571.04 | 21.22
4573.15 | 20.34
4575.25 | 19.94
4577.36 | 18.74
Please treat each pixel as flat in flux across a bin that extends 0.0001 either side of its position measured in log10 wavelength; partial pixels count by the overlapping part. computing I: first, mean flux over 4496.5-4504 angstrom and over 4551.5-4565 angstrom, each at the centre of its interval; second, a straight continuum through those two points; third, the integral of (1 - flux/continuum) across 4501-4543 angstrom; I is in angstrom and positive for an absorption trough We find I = 0.7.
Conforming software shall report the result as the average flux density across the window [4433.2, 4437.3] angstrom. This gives 16.3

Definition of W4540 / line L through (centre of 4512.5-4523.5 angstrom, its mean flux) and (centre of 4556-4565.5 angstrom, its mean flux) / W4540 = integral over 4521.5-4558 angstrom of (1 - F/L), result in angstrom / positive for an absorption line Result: 2.59 angstrom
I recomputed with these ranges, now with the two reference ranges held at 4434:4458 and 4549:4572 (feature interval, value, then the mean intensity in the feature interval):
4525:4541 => 1.50 angstrom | 17.3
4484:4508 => -0.62 angstrom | 18.8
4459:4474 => 0.76 angstrom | 16.9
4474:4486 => -0.26 angstrom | 18.4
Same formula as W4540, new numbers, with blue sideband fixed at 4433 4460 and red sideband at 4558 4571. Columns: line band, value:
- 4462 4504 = -0.3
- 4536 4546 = 0.4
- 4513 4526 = 0.0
